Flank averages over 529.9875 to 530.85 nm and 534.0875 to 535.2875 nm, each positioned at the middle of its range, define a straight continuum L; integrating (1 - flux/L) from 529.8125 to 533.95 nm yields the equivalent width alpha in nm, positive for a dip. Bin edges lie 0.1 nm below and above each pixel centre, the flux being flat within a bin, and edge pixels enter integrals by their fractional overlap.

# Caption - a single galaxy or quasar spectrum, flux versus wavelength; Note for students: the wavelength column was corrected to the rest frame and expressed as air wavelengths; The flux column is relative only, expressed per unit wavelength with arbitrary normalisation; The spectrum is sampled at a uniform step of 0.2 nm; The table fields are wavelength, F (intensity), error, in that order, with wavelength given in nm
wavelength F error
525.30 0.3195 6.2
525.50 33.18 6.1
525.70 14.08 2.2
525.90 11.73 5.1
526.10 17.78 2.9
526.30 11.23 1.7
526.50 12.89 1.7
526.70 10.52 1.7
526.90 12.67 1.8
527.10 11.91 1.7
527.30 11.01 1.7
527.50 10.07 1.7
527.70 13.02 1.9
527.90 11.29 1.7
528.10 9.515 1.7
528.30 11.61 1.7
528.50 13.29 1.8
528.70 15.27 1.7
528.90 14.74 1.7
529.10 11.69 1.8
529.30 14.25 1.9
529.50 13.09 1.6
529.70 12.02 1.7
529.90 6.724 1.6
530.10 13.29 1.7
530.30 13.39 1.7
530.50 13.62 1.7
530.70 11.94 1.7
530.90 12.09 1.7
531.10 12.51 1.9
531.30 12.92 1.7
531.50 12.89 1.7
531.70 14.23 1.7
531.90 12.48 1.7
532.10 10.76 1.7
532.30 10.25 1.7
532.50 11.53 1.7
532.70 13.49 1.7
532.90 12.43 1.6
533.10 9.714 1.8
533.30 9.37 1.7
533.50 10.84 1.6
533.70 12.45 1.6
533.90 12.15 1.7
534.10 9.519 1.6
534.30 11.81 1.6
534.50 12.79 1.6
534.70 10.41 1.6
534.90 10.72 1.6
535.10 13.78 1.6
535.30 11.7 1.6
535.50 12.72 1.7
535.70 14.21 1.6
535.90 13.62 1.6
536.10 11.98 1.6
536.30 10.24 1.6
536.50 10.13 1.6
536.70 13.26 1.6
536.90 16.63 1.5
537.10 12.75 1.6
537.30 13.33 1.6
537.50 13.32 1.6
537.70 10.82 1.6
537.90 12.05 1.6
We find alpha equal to 0.20 nm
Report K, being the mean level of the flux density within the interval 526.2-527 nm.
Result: 11.8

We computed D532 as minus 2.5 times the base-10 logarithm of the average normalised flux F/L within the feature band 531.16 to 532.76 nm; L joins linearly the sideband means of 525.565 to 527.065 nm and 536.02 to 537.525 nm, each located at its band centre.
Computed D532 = 0.062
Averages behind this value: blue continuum 13.4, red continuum 12.7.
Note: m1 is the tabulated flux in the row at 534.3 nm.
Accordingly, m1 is 11.81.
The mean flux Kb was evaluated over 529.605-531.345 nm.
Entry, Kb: 12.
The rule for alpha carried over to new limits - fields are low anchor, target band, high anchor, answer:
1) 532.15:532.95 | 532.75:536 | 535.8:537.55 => 0.124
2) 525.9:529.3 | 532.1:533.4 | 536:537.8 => 0.143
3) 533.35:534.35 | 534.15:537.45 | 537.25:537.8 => -0.169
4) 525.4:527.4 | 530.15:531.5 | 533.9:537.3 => 0.077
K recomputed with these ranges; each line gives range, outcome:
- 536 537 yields 12.4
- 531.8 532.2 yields 11.6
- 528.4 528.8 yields 14.3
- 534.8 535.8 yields 12.6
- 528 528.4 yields 10.6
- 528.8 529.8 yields 13.2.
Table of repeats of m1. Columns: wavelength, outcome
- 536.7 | 13.26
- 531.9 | 12.48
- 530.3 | 13.39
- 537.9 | 12.05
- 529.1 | 11.69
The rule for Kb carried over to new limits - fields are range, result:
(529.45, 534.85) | 11.8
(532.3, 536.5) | 11.7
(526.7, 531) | 12.2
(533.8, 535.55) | 11.7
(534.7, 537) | 12.5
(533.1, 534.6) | 11.2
